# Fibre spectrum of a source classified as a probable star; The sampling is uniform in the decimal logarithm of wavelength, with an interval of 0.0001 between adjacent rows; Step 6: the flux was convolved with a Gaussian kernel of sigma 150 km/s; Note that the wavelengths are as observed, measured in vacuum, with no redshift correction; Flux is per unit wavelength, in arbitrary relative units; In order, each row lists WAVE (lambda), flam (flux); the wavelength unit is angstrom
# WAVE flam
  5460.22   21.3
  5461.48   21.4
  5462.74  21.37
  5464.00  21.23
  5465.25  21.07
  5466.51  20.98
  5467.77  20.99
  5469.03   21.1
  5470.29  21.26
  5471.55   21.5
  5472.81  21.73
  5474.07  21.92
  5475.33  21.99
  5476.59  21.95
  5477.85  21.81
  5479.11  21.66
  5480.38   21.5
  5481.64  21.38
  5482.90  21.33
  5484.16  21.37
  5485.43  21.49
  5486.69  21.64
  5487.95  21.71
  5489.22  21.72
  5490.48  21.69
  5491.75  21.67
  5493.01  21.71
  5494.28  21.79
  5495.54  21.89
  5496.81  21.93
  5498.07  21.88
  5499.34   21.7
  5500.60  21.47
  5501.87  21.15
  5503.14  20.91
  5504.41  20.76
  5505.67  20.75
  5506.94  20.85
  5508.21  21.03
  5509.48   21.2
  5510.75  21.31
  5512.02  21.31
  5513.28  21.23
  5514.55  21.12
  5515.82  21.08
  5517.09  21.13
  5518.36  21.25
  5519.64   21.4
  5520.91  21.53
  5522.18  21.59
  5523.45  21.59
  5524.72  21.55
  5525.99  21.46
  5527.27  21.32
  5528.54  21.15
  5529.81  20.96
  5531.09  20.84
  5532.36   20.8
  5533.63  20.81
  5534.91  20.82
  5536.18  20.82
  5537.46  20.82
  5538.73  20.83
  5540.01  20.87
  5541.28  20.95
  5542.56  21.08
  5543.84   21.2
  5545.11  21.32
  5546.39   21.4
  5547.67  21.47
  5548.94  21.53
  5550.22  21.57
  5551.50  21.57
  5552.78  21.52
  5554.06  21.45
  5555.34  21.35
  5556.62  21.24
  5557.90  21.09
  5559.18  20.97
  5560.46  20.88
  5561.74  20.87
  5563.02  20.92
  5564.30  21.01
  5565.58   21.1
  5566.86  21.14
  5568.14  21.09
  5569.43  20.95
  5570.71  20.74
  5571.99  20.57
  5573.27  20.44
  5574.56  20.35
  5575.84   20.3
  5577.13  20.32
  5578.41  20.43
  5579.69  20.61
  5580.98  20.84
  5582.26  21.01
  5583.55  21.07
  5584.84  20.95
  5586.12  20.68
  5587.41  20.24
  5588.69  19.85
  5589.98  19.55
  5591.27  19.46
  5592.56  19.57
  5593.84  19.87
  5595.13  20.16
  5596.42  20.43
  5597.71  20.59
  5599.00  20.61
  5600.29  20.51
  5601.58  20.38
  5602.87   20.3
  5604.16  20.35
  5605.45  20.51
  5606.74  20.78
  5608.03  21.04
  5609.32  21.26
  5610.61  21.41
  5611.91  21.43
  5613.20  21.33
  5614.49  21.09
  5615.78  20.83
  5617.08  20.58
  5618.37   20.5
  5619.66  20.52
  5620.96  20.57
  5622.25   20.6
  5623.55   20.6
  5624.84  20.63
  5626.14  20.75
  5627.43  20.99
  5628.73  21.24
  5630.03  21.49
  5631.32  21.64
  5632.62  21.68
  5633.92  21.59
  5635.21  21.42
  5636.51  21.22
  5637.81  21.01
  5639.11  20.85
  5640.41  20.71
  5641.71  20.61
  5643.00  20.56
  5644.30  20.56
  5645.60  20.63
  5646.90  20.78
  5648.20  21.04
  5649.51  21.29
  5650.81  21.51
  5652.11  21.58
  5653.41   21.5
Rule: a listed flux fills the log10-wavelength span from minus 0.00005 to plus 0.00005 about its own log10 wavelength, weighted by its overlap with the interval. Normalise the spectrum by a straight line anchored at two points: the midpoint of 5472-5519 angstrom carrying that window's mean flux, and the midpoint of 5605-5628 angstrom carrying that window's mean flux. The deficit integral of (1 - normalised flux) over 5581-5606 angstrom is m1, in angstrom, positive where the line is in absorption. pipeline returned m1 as 0.8 angstrom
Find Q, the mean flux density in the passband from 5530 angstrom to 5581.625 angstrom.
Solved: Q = 21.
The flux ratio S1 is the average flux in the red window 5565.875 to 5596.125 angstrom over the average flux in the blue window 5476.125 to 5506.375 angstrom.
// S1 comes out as 0.9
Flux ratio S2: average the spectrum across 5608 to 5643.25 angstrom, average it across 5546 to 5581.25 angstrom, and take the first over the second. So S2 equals 1.00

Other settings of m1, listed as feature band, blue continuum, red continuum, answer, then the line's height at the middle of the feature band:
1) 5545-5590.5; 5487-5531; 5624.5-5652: 0.7 angstrom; 21.2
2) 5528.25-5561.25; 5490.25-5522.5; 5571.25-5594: -0.4 angstrom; 20.9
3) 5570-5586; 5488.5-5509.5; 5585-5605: -0.2 angstrom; 20.4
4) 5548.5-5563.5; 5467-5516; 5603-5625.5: -0.1 angstrom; 21.1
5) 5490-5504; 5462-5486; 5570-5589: -0.2 angstrom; 21.3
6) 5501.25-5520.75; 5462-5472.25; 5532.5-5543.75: -0.1 angstrom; 21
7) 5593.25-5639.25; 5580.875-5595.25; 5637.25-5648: -0.8 angstrom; 20.5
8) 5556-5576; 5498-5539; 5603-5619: 0.2 angstrom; 21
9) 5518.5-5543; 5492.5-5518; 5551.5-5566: 0.1 angstrom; 21.2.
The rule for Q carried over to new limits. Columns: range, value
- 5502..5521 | 21.1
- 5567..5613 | 20.5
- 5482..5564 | 21.3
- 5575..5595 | 20.3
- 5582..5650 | 20.7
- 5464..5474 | 21.3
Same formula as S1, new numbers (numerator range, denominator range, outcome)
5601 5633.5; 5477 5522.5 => 0.98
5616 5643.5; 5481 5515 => 0.98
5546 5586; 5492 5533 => 0.98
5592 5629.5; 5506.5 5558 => 0.97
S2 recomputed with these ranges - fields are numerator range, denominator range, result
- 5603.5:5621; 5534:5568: 0.99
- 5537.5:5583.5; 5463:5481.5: 0.98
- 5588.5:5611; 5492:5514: 0.95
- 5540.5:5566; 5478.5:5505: 0.99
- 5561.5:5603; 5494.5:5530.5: 0.96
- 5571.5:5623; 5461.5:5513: 0.96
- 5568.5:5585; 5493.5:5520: 0.97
